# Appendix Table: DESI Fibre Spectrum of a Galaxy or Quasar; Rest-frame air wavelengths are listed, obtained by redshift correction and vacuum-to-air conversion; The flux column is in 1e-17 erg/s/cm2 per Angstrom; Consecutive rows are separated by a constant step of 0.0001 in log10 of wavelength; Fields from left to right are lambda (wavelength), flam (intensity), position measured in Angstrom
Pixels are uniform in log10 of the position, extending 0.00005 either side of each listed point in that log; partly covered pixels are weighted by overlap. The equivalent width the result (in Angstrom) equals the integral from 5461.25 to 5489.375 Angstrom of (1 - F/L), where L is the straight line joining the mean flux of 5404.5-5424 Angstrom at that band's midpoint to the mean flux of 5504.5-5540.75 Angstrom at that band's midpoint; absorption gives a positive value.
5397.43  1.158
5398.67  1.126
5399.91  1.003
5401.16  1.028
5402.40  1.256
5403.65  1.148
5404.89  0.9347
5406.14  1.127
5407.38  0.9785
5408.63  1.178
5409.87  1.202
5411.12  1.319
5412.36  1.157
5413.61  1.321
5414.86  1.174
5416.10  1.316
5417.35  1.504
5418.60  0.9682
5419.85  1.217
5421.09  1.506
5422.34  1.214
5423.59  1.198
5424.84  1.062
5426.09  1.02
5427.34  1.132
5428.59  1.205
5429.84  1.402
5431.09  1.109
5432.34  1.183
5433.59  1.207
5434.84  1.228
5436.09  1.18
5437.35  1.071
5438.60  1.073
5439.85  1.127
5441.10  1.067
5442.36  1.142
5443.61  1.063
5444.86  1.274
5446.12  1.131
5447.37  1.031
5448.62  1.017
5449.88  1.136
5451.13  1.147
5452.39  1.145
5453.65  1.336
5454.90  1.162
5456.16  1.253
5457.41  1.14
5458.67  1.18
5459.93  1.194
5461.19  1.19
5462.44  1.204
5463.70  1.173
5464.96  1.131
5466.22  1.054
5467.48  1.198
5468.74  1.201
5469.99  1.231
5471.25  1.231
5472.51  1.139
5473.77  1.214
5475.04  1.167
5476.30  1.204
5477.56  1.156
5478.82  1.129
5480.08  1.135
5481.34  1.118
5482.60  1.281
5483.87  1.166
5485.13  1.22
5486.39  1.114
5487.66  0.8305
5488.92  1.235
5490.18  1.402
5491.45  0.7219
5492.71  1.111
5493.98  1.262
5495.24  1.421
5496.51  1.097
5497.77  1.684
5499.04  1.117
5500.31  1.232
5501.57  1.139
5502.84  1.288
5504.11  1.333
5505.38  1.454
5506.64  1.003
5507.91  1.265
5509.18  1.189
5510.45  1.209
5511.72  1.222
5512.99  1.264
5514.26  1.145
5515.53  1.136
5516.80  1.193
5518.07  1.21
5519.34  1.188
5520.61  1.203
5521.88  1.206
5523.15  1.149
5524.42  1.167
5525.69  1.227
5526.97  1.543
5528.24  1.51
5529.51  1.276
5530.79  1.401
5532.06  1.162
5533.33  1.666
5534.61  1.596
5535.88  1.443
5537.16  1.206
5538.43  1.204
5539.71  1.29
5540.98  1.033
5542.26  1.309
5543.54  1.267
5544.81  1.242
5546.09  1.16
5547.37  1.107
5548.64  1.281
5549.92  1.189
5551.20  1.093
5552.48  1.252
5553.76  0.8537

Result 1.93 Angstrom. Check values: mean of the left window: 1.21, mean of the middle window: 1.16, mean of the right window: 1.27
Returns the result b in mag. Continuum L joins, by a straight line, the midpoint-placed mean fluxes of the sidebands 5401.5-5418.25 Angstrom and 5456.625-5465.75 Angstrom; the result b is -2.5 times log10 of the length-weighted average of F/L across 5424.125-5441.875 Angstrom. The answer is 0.035 mag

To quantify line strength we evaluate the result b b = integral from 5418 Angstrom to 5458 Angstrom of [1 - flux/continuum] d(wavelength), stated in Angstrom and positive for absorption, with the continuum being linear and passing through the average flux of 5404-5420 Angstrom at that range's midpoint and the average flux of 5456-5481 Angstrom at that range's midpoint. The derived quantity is 0.6 Angstrom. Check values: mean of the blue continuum 1.18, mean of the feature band 1.16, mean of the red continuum 1.17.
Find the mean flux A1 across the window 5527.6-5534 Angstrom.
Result 1.4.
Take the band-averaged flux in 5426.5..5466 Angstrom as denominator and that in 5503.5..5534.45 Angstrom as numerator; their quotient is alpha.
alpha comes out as 1.09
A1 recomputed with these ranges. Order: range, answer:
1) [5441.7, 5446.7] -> 1.15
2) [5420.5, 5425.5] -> 1.24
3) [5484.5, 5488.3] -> 1.06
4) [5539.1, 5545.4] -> 1.23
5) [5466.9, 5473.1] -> 1.2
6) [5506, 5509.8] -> 1.15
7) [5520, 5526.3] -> 1.19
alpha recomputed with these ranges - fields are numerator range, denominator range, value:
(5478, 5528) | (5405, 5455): 1.03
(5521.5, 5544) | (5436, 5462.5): 1.15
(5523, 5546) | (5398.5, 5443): 1.13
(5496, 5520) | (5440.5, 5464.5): 1.06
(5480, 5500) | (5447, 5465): 1.02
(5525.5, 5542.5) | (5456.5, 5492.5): 1.17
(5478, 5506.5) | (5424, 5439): 1.04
